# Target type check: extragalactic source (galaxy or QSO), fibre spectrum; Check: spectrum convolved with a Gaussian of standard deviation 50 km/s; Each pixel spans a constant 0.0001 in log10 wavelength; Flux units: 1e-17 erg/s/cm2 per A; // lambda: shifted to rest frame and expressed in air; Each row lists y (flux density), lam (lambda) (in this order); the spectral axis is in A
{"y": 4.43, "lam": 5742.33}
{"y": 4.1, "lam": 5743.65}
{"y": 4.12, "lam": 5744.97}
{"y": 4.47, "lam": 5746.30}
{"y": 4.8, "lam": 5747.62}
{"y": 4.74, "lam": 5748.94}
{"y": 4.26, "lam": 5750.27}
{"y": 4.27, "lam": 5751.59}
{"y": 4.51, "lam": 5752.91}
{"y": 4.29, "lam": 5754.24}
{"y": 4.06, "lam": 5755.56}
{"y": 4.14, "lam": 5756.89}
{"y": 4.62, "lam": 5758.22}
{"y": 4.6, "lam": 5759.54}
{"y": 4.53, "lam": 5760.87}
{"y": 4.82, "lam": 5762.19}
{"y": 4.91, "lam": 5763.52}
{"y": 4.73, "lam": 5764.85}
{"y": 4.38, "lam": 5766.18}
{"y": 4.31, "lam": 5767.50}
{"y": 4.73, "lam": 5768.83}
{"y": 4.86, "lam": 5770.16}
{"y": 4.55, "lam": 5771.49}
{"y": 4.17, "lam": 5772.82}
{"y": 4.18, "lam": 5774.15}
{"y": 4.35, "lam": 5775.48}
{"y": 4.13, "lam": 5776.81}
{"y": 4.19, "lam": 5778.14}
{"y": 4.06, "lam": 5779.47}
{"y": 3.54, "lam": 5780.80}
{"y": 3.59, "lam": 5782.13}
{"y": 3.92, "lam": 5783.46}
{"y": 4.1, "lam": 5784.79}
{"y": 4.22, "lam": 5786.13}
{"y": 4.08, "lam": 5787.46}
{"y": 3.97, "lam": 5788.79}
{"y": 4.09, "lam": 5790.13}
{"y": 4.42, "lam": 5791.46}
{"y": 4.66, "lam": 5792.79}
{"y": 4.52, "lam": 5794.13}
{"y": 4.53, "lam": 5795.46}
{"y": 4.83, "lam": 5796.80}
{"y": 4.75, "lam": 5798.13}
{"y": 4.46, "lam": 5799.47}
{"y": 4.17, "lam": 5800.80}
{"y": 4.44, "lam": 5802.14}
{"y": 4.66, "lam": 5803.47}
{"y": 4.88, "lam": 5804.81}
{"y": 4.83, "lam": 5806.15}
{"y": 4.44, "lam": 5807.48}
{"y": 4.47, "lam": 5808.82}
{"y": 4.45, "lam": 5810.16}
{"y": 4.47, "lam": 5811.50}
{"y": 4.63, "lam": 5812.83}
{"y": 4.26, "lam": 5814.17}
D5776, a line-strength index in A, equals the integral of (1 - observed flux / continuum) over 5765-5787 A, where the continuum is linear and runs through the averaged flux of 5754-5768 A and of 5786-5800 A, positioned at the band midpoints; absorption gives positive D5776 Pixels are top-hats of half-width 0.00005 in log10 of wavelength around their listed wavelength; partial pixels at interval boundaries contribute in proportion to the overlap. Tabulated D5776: 1.2 A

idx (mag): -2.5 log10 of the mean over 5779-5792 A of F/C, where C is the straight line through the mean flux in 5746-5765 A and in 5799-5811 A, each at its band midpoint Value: 0.136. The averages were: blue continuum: 4.51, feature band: 3.99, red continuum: 4.53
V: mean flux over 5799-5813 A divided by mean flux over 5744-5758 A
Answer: 1.04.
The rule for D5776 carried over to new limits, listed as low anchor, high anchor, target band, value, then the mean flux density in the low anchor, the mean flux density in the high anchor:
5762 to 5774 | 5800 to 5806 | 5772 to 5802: 2.22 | 4.58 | 4.56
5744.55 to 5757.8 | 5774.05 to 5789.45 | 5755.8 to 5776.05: -1.51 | 4.37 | 4.02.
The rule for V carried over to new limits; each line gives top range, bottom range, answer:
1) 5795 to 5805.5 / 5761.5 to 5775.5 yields 1.01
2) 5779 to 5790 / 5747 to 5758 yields 0.90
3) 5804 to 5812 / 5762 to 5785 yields 1.07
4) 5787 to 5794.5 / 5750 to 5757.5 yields 1.01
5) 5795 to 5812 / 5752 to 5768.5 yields 1.02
